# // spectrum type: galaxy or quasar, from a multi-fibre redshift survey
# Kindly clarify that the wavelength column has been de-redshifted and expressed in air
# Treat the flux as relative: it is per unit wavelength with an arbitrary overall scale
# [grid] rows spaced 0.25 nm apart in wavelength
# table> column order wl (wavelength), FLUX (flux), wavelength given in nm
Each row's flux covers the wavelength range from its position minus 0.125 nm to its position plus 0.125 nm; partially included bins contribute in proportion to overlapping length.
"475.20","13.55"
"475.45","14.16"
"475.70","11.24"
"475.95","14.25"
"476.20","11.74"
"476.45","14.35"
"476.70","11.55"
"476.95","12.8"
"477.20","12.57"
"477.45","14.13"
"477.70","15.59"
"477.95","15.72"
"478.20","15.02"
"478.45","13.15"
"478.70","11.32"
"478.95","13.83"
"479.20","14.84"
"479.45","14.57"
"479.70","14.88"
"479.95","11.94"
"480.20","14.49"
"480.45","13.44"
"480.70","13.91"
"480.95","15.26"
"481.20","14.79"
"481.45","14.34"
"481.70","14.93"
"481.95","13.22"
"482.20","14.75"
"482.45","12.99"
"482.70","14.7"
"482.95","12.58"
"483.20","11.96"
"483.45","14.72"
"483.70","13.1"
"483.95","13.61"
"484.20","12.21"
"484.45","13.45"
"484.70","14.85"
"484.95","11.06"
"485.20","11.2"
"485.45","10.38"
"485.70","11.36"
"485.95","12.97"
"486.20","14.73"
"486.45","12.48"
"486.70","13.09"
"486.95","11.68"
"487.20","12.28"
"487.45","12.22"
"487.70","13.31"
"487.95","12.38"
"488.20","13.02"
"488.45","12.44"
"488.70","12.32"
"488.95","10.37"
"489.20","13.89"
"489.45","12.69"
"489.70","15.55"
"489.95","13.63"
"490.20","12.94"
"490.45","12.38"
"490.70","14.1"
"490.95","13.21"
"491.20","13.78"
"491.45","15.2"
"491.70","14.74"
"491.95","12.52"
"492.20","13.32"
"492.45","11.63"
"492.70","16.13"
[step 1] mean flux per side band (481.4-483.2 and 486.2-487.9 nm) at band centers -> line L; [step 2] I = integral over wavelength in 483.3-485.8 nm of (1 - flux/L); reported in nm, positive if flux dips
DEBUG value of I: 0.125 nm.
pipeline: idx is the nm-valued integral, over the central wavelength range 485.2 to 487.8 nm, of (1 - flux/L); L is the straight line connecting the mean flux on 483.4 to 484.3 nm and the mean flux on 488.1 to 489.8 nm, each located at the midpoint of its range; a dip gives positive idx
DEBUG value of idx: 0.14 nm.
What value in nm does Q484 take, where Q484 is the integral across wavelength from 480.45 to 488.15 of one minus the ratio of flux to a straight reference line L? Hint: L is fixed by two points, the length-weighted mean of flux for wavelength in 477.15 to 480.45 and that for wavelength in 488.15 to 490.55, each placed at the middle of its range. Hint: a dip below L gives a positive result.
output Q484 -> 0.172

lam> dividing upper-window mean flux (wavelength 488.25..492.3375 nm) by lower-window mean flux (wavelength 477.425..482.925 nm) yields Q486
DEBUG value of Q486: 0.94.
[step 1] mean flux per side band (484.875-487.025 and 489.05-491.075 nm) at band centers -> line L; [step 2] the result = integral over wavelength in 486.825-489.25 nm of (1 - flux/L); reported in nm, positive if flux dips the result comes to 0.09 nm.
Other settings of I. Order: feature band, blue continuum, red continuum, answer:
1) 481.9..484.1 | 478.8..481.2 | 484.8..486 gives -0.16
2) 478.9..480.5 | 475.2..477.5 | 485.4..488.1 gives -0.15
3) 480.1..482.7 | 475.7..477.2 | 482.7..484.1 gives -0.21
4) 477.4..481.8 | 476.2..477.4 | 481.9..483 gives -0.32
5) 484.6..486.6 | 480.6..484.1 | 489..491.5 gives 0.21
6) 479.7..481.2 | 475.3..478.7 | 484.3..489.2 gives -0.10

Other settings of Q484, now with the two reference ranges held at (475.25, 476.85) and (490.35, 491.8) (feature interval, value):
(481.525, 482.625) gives -0.06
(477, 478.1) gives -0.12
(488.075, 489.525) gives 0.14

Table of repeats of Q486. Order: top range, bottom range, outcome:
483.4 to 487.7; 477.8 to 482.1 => 0.90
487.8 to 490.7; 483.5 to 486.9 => 1.02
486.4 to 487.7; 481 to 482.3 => 0.86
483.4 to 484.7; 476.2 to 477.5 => 1.05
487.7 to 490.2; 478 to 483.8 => 0.93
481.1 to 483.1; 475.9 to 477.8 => 1.05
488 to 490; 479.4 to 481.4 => 0.91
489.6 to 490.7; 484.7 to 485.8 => 1.19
